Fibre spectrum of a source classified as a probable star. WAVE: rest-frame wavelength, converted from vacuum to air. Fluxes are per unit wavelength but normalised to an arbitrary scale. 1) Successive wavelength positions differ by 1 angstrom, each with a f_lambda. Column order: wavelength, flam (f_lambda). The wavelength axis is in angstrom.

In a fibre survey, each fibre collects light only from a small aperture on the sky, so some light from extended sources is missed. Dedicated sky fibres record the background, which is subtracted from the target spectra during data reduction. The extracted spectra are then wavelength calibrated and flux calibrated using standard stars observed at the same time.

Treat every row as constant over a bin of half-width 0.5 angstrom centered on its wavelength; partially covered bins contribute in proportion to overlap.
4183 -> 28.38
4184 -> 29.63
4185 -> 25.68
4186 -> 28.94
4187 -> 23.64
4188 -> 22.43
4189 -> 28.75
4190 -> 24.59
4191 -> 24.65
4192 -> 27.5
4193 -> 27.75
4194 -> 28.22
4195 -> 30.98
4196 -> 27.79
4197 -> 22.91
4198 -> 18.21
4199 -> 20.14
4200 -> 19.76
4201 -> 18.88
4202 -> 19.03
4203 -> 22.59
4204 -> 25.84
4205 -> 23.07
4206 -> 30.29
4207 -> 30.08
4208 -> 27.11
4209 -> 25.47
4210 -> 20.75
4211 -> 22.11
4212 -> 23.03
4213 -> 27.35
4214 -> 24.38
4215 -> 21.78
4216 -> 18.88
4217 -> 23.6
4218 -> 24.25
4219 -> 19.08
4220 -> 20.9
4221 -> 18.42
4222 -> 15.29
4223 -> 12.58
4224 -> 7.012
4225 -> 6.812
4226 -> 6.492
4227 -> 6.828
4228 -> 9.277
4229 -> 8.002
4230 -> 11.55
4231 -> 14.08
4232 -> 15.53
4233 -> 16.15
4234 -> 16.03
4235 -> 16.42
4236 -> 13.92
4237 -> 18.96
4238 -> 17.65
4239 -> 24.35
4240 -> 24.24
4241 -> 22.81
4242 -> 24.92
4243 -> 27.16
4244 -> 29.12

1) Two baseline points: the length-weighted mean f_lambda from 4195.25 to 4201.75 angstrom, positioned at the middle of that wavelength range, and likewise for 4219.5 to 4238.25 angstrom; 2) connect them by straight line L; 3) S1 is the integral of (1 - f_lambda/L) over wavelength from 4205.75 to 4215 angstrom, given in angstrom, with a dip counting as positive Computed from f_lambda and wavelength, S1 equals -3.5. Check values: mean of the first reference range 21.6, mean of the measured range 25.3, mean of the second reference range 13.2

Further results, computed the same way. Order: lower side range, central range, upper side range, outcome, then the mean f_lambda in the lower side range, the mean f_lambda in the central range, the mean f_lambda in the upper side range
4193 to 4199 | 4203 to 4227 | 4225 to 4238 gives -1.71 angstrom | 25.3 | 20.4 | 12.7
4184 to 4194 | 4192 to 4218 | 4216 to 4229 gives -4.98 angstrom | 26.3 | 24.1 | 14.2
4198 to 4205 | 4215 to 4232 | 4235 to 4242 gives 5.29 angstrom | 21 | 14.2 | 20.4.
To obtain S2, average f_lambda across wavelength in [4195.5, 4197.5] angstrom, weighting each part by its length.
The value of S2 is 25.4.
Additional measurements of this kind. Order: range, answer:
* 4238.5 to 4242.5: 24.1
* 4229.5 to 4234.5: 14.7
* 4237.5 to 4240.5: 22.1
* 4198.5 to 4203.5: 20.1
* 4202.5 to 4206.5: 25.4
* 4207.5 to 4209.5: 26.3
